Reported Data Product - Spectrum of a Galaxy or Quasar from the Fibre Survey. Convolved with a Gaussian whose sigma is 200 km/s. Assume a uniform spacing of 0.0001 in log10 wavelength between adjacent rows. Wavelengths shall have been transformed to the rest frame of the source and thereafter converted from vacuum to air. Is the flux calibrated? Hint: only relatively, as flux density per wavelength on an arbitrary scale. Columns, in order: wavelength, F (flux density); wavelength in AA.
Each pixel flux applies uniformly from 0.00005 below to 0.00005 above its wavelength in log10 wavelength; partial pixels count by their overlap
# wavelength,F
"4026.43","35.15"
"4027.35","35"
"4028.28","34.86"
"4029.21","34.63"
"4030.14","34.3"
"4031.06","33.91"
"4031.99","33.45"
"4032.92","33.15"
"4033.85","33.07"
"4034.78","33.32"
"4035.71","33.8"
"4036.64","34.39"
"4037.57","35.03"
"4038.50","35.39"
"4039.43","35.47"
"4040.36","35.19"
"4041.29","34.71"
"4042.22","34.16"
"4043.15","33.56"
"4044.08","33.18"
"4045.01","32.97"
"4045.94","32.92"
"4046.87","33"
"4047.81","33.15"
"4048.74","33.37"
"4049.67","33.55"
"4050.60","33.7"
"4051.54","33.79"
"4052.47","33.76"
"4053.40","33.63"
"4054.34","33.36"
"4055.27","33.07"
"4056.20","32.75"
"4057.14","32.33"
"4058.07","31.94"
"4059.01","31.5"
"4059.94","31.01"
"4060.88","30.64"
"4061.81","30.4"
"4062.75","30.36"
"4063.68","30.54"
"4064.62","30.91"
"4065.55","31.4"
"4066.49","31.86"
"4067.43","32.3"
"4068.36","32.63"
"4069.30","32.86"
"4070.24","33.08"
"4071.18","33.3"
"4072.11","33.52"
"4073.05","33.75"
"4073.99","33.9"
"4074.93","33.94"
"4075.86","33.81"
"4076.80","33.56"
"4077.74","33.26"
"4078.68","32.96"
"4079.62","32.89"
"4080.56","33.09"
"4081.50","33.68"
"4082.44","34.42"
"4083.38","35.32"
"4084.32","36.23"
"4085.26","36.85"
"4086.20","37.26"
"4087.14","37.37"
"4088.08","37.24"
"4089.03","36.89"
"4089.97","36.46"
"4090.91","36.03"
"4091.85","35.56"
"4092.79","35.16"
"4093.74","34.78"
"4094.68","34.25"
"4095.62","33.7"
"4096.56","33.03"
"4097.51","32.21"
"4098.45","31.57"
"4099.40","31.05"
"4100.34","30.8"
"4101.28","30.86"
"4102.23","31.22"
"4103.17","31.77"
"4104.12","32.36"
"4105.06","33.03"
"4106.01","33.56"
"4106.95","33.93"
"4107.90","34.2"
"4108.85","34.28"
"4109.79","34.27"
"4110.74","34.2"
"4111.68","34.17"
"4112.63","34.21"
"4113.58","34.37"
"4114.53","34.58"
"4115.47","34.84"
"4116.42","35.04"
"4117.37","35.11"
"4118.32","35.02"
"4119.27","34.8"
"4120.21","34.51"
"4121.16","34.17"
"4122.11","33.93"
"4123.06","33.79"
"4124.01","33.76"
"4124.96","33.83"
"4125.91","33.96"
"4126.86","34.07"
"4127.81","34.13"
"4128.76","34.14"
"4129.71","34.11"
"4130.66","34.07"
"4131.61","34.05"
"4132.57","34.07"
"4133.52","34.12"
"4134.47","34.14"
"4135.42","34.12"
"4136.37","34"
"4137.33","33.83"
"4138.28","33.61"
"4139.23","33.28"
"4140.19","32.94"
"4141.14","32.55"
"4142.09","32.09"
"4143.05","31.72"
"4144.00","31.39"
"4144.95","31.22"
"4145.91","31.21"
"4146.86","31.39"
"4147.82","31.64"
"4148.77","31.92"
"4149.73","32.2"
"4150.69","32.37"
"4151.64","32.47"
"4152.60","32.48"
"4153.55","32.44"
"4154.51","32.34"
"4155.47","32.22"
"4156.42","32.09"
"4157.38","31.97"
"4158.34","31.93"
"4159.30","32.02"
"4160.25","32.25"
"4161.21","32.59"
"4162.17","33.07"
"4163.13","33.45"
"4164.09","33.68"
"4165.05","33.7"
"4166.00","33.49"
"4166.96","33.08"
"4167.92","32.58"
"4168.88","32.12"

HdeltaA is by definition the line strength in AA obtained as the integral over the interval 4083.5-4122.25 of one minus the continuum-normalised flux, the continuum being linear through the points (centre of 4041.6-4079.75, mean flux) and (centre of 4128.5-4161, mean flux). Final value -1.8 AA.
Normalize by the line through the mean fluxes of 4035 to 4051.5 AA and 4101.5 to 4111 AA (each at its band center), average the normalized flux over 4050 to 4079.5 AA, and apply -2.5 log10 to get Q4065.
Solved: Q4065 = 0.04 mag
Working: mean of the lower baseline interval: 34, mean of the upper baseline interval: 33.2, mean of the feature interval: 32.6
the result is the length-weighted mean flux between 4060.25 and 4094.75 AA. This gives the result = 33.8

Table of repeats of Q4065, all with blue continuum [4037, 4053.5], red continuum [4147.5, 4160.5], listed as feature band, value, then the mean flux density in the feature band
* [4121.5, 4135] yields -0.046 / 34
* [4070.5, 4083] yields -0.004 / 33.6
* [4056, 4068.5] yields 0.075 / 31.4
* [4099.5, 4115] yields -0.009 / 33.2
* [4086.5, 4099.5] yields -0.052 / 34.8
